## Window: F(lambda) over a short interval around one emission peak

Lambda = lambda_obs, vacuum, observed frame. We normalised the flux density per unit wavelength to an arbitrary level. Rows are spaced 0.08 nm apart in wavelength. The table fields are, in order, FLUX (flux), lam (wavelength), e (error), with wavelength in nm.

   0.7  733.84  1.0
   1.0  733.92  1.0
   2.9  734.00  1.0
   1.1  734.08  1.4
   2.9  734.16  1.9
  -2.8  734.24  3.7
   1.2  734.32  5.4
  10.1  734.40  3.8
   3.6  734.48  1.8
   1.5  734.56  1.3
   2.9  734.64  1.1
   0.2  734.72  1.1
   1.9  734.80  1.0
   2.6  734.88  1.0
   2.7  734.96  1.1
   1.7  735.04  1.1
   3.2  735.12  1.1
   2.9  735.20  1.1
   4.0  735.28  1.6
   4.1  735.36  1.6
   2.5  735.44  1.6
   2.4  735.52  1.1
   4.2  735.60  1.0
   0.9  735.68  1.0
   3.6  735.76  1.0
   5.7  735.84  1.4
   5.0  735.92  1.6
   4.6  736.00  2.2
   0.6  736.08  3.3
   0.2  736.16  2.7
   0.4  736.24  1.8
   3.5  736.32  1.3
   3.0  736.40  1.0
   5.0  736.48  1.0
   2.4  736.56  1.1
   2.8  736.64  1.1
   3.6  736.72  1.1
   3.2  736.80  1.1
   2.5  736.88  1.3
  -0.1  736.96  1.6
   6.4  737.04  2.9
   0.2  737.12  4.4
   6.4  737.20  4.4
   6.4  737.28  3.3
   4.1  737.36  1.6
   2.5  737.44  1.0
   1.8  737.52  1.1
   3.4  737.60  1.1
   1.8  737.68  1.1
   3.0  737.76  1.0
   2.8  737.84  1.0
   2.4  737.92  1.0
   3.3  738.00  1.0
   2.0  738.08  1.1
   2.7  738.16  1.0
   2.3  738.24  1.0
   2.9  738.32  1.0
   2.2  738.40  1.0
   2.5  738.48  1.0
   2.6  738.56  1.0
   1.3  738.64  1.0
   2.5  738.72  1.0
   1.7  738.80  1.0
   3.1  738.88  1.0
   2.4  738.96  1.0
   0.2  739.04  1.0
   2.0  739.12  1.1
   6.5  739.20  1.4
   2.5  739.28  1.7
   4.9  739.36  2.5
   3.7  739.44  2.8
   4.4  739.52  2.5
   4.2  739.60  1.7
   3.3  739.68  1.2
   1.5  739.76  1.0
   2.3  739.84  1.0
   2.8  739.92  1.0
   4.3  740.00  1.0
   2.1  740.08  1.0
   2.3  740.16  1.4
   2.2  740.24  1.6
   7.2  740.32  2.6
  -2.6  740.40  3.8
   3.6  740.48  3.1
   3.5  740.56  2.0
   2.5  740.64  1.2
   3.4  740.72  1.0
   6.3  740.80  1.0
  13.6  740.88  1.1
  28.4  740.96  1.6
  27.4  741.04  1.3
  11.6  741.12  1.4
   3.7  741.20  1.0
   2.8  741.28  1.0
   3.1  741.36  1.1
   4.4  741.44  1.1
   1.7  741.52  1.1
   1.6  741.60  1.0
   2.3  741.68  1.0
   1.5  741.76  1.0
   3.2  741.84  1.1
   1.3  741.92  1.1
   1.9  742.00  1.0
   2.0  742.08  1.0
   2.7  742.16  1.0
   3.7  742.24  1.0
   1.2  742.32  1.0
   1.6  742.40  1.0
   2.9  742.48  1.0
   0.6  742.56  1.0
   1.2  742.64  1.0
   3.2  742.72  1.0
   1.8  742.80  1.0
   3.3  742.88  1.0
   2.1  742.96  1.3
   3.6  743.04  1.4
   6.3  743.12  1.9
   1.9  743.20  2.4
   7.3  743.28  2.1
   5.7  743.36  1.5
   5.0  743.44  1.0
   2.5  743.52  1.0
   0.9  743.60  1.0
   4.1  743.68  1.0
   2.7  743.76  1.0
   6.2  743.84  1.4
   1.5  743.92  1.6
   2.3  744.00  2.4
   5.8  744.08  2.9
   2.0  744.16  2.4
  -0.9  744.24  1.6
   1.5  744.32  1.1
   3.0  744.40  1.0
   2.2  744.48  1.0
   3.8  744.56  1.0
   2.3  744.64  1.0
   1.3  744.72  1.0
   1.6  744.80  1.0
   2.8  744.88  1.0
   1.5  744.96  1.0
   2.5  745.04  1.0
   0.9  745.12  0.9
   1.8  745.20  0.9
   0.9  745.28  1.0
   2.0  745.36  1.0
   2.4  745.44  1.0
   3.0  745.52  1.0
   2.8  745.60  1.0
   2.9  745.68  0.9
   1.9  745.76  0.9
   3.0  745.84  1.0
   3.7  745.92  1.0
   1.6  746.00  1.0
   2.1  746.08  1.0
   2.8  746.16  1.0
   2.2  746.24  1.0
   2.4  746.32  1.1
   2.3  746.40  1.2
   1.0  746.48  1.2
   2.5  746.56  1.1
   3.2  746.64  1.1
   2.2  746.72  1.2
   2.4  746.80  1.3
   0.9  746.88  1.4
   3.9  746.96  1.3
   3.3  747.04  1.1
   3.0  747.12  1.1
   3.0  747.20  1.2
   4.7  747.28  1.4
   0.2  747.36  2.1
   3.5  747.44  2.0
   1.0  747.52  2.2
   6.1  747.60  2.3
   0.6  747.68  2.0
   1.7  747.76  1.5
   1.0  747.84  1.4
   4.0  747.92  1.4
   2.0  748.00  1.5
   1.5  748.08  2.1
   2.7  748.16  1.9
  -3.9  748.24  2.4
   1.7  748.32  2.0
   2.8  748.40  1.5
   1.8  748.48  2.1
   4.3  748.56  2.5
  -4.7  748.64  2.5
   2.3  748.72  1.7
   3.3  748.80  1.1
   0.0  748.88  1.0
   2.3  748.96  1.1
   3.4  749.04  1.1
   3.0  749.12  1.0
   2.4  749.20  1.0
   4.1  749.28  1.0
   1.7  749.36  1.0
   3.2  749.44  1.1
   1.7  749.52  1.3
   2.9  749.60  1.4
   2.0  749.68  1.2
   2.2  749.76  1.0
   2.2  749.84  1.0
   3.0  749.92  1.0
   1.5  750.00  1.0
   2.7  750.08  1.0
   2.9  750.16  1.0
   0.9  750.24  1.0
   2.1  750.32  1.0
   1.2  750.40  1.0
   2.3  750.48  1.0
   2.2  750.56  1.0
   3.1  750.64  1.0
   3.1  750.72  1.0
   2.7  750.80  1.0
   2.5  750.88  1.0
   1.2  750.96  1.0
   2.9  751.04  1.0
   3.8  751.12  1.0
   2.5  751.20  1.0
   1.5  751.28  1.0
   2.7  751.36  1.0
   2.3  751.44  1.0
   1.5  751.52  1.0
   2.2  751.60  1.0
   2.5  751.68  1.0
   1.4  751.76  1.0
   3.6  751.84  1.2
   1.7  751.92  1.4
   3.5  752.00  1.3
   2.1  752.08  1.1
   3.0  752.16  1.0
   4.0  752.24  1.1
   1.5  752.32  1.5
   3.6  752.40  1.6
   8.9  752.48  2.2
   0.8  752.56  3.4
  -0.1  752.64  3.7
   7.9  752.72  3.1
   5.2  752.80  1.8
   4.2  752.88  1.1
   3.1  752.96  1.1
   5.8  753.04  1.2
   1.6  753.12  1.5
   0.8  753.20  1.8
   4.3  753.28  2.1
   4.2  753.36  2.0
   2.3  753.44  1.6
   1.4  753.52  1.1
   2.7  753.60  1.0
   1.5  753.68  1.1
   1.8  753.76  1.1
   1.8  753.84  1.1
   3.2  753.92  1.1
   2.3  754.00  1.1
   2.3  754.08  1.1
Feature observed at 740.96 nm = H-alpha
